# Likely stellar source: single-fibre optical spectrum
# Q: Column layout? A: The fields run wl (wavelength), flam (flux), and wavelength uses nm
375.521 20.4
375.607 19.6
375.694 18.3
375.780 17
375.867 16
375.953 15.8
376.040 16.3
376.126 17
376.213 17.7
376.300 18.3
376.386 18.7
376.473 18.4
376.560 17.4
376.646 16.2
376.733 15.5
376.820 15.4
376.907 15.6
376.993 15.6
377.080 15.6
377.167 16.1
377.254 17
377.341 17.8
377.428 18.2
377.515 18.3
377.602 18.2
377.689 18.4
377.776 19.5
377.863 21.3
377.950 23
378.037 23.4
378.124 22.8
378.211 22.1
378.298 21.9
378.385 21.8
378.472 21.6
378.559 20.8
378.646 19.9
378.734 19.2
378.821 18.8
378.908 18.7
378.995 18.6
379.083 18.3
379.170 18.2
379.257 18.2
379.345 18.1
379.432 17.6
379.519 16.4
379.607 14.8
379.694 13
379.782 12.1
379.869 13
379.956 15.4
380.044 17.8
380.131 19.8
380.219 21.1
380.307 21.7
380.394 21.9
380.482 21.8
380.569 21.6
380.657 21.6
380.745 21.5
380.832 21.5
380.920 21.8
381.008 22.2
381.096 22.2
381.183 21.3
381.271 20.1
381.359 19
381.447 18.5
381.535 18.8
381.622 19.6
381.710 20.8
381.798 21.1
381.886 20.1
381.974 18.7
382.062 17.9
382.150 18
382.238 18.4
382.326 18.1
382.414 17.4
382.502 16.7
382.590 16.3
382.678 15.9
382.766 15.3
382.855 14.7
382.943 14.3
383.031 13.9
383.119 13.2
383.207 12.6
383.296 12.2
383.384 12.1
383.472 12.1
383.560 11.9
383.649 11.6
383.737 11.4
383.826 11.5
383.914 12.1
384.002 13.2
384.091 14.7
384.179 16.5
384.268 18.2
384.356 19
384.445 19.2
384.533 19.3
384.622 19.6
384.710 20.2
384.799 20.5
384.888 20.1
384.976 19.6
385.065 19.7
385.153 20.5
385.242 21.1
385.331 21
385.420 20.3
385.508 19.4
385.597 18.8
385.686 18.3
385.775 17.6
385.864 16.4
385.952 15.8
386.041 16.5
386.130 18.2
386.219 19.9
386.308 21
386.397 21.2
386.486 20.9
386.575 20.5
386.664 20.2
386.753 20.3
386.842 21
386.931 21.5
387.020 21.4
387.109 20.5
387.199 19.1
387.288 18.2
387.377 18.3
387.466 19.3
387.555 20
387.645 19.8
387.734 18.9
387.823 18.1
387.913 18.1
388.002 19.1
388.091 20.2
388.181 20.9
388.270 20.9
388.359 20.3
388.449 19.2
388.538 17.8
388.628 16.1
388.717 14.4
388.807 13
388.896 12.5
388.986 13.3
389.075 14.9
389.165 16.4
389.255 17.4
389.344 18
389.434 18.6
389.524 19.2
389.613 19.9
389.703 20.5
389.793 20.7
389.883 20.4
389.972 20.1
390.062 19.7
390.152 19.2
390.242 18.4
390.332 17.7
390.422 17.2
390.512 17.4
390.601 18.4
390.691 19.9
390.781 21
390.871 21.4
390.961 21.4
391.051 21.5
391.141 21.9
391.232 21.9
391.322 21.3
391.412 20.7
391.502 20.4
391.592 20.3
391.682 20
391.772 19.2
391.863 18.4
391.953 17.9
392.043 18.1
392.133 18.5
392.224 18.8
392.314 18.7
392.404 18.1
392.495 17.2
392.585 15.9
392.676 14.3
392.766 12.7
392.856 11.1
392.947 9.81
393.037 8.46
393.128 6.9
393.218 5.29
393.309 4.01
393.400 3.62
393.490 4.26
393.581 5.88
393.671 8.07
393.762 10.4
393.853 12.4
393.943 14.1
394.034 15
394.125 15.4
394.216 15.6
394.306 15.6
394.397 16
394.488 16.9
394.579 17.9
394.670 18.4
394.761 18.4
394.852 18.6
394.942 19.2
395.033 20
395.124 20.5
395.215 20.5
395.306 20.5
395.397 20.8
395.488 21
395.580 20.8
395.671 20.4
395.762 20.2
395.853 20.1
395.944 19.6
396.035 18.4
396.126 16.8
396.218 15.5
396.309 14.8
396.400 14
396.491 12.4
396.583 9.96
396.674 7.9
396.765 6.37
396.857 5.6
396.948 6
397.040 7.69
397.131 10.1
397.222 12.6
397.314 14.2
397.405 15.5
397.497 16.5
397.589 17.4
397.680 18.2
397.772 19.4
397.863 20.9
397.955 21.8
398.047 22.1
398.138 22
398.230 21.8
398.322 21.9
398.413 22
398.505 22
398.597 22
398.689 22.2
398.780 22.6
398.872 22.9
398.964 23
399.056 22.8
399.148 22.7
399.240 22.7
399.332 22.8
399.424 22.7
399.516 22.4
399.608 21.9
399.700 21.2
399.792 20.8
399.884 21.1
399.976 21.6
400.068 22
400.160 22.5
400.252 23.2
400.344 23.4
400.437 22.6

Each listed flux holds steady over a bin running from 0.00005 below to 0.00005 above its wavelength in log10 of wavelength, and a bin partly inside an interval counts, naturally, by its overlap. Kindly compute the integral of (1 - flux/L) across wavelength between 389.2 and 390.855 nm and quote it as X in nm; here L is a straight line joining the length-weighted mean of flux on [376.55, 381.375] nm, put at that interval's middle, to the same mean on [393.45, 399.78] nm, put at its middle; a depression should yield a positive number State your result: -0.110 nm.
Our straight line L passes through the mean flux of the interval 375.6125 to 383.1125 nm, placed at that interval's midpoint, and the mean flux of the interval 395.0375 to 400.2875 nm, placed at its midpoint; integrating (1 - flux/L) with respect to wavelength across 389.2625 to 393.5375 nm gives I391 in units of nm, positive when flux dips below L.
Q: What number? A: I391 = 0.365 nm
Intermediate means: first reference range 18.4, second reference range 18.6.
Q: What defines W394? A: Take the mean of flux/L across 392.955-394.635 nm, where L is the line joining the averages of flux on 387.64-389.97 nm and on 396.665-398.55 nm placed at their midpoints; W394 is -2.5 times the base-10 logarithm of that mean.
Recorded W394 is 0.470 mag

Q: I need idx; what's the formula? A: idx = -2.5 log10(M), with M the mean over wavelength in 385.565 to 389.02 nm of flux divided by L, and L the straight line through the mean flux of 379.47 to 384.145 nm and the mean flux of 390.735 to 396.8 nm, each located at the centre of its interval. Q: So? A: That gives -0.13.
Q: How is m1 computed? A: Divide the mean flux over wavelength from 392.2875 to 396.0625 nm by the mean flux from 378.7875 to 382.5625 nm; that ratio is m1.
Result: 0.8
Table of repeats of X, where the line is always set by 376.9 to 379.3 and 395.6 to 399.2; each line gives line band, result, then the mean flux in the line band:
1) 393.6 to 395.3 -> 0.132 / 16.2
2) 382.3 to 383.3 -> 0.197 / 15.1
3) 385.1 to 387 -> -0.113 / 19.6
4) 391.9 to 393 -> 0.119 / 15.9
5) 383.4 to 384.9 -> 0.231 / 15.8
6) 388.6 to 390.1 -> 0.063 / 17.4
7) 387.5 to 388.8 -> -0.030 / 18.7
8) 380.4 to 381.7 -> -0.127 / 20.9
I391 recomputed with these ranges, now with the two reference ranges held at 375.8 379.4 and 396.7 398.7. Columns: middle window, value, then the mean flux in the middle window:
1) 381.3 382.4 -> -0.057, 19.1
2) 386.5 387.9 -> -0.176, 19.8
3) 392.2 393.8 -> 0.601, 10.6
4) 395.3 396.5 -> -0.114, 18.3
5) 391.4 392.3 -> -0.106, 19.2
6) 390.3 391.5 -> -0.205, 20.2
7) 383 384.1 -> 0.339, 12.4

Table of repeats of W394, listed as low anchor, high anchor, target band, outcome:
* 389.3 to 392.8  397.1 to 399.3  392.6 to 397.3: 0.39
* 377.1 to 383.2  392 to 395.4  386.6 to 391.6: -0.21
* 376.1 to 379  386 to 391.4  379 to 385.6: 0.07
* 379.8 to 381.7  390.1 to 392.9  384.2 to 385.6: -0.01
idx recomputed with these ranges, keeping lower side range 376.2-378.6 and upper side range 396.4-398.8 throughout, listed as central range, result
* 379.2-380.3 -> 0.12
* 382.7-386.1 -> 0.09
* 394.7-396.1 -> -0.21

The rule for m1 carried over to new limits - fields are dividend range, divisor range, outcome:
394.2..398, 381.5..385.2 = 0.98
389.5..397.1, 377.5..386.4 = 0.89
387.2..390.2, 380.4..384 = 1.06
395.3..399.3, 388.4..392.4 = 0.95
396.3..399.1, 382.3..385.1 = 1.07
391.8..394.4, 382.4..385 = 0.83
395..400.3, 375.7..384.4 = 1.05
